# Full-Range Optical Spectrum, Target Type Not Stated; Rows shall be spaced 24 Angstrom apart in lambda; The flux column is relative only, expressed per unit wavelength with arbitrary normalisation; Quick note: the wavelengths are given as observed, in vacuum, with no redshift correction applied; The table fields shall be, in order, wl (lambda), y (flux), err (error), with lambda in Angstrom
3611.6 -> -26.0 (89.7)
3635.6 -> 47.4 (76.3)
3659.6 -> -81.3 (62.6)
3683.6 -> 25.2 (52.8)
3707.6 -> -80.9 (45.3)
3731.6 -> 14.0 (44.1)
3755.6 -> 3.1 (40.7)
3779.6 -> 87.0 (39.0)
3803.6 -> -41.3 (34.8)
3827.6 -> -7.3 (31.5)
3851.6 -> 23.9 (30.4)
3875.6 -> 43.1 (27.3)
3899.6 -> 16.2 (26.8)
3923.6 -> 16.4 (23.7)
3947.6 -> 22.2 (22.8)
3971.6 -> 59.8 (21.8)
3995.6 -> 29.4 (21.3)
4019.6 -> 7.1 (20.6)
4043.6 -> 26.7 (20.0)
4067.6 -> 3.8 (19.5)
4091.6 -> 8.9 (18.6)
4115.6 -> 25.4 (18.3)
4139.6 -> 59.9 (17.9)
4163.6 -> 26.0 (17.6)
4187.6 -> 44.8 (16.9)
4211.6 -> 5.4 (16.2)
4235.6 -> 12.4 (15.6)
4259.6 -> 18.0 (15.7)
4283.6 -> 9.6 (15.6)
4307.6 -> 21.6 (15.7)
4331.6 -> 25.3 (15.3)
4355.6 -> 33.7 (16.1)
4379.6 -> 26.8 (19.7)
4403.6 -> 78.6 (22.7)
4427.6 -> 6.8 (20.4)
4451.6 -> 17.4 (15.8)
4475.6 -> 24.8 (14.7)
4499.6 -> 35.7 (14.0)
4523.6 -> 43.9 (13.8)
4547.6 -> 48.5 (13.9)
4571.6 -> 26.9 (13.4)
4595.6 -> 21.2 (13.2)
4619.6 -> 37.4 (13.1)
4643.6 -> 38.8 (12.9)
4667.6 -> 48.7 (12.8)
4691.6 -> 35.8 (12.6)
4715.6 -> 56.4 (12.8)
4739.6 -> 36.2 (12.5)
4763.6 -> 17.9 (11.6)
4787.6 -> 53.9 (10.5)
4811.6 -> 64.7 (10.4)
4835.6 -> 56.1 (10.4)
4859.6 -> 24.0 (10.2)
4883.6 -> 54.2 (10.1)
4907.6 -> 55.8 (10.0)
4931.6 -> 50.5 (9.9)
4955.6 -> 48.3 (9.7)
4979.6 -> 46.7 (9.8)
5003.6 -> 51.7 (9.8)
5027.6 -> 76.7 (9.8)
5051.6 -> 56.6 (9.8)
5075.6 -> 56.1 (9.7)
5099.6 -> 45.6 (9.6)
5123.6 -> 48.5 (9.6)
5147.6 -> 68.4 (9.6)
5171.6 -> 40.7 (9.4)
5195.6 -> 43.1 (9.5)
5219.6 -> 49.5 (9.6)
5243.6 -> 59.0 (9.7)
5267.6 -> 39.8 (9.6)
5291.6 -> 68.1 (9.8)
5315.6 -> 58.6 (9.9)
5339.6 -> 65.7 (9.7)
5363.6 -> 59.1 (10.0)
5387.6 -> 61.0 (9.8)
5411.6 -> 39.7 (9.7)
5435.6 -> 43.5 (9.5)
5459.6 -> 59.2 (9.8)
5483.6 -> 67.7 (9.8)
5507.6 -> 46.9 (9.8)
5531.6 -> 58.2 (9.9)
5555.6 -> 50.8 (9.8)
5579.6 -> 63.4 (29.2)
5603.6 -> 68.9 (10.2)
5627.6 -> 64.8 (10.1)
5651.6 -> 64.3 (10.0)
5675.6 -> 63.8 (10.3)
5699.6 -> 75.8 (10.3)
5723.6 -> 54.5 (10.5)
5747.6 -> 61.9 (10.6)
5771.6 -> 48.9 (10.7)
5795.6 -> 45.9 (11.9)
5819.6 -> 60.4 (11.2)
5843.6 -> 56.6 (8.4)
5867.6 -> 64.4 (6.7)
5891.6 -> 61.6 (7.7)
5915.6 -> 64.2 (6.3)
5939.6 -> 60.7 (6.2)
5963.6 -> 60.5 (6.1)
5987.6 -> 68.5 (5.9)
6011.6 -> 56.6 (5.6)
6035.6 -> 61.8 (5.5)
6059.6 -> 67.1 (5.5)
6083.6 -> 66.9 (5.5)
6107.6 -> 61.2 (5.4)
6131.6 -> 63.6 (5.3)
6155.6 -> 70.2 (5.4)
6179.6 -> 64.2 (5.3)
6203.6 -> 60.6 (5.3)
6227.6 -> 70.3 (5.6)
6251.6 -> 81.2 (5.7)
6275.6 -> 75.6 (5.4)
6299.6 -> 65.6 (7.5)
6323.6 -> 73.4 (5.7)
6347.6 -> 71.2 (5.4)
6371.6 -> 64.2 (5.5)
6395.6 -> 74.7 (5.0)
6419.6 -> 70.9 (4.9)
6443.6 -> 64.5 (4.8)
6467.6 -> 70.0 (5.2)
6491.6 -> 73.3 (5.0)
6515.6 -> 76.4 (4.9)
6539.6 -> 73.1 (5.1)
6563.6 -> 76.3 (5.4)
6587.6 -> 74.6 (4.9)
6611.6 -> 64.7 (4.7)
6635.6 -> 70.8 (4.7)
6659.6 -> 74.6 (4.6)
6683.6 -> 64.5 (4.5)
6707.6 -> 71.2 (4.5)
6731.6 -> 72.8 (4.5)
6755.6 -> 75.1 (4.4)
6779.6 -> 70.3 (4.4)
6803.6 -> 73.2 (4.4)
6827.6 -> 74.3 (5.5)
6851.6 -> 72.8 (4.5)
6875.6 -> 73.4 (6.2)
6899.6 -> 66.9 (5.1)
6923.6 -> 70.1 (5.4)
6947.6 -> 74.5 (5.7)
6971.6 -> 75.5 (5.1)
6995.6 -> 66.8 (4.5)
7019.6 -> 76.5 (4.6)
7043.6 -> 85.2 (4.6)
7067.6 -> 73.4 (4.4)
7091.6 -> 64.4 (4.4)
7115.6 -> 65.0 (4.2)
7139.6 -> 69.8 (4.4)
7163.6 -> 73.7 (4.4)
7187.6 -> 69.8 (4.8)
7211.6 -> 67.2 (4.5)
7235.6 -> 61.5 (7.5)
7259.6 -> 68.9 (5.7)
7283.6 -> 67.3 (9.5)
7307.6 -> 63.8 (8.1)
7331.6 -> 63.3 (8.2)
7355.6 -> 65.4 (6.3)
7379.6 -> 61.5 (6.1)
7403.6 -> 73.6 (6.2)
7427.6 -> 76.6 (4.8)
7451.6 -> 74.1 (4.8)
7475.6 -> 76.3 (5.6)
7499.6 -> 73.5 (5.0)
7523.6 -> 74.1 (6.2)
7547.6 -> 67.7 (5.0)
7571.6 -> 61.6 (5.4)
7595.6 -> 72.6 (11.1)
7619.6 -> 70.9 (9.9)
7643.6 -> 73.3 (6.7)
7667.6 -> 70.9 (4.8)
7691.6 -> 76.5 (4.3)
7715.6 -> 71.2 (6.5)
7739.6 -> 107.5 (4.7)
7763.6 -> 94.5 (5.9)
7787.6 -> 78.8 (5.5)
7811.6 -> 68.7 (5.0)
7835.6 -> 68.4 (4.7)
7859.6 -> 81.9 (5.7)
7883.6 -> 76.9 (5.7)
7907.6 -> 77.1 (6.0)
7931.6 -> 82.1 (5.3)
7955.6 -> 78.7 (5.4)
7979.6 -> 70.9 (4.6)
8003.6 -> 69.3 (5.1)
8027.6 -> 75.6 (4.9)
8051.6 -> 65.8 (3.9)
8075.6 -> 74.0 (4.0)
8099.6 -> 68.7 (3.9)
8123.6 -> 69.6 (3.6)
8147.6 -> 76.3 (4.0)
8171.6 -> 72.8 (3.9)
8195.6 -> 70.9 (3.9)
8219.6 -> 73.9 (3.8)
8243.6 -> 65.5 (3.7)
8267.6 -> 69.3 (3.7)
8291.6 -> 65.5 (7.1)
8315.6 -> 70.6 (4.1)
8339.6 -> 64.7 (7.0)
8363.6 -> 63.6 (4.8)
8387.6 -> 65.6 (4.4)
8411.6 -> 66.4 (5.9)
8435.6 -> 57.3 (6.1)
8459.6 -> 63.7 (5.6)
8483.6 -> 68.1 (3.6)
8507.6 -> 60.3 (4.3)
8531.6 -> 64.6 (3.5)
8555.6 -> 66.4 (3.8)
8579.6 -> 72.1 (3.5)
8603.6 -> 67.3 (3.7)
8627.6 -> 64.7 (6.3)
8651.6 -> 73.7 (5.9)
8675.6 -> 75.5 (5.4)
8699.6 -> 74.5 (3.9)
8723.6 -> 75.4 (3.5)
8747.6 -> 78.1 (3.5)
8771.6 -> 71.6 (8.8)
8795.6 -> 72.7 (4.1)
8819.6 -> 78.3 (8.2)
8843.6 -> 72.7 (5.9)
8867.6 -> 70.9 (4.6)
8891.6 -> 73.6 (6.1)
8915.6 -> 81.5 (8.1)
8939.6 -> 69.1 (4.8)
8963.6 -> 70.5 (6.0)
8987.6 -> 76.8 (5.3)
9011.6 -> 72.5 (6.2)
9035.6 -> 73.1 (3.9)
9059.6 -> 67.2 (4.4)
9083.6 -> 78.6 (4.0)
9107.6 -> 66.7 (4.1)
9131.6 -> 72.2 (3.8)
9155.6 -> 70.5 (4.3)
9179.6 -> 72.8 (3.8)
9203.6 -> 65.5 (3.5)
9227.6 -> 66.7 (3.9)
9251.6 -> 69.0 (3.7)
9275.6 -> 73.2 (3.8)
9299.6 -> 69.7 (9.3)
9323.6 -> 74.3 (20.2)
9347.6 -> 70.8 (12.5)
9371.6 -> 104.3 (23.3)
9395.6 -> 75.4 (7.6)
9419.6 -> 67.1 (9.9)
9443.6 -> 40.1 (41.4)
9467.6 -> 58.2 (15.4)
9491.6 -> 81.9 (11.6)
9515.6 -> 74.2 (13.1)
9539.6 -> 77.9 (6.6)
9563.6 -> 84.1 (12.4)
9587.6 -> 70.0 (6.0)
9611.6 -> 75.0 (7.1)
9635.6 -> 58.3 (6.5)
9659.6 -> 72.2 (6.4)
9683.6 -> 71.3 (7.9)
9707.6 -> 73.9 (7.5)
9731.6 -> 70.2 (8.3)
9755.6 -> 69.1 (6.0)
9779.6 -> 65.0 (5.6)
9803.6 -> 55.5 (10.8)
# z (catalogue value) 0.18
